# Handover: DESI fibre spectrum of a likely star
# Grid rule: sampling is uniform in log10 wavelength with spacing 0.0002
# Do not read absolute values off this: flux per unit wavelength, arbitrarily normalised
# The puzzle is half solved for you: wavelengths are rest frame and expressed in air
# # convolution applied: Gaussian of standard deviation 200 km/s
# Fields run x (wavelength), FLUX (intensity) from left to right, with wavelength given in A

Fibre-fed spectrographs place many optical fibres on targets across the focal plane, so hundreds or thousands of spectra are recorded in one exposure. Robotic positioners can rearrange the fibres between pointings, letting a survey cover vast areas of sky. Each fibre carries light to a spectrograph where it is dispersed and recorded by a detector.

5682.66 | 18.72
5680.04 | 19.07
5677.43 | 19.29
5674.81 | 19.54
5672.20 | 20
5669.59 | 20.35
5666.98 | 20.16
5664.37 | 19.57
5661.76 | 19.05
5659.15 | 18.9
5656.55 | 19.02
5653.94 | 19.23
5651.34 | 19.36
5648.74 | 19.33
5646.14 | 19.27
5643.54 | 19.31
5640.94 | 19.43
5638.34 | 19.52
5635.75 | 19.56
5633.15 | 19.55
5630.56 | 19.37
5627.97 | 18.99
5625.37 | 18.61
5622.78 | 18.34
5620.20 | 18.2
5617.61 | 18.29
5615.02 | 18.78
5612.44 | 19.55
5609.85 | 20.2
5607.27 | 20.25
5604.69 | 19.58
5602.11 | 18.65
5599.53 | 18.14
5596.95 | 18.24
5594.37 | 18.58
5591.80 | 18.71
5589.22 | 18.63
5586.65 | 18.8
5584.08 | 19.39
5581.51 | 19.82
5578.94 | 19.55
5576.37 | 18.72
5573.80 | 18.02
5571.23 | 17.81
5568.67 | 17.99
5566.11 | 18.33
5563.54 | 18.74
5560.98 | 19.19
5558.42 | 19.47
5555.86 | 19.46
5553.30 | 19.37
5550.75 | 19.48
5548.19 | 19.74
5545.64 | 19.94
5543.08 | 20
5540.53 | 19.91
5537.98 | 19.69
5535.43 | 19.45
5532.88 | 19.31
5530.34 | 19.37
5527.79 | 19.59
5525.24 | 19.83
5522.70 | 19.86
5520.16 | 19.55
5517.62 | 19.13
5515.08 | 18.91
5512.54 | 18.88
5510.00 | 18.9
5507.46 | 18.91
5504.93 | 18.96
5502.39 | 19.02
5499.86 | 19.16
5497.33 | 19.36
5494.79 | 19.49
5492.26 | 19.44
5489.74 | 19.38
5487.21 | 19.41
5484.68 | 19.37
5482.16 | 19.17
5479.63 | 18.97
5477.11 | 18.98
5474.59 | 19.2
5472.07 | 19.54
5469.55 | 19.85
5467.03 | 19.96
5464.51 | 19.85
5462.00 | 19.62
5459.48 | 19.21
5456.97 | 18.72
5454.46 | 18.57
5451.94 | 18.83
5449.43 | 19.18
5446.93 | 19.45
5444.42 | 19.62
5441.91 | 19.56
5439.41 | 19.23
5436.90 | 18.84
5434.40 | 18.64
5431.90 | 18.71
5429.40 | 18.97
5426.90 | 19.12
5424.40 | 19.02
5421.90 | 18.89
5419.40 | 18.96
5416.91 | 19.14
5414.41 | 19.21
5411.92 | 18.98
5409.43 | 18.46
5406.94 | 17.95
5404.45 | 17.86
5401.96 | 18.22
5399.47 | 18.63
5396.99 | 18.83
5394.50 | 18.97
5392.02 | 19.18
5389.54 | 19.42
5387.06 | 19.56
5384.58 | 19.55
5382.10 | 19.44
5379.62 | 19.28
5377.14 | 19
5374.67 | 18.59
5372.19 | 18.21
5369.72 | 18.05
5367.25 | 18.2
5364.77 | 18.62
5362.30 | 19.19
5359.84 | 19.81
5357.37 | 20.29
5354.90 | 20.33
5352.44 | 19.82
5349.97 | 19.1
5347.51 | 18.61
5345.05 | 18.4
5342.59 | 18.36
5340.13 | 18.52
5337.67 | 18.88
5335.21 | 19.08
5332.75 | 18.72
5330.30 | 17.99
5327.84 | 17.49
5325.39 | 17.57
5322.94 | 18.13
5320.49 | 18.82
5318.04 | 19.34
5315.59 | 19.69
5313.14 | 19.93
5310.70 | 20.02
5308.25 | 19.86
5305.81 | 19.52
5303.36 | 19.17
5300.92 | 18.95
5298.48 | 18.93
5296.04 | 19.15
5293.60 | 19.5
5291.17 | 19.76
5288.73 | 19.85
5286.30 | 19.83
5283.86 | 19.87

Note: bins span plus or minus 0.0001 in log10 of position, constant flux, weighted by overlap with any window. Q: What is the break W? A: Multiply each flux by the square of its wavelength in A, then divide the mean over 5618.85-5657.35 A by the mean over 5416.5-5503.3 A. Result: 1.06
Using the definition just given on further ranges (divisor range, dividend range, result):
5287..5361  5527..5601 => 1.09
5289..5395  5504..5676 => 1.10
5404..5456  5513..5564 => 1.07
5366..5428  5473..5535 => 1.06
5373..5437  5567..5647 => 1.08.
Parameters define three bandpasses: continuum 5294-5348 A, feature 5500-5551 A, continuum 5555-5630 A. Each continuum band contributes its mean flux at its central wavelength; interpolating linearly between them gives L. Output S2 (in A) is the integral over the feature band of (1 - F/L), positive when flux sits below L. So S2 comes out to -1.5 A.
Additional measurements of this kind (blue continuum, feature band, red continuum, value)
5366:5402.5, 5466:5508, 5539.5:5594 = -0.7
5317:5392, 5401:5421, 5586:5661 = 0.3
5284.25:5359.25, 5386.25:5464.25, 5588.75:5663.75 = 0.6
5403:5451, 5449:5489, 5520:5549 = -0.1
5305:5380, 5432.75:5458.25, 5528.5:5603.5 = -0.1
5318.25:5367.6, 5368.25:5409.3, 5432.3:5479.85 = 0.5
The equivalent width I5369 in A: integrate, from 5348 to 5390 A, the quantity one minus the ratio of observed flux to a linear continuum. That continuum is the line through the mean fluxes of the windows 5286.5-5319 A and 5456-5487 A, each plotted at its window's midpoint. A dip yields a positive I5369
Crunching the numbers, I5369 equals 0.6 A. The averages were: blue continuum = 19.5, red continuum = 19.4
